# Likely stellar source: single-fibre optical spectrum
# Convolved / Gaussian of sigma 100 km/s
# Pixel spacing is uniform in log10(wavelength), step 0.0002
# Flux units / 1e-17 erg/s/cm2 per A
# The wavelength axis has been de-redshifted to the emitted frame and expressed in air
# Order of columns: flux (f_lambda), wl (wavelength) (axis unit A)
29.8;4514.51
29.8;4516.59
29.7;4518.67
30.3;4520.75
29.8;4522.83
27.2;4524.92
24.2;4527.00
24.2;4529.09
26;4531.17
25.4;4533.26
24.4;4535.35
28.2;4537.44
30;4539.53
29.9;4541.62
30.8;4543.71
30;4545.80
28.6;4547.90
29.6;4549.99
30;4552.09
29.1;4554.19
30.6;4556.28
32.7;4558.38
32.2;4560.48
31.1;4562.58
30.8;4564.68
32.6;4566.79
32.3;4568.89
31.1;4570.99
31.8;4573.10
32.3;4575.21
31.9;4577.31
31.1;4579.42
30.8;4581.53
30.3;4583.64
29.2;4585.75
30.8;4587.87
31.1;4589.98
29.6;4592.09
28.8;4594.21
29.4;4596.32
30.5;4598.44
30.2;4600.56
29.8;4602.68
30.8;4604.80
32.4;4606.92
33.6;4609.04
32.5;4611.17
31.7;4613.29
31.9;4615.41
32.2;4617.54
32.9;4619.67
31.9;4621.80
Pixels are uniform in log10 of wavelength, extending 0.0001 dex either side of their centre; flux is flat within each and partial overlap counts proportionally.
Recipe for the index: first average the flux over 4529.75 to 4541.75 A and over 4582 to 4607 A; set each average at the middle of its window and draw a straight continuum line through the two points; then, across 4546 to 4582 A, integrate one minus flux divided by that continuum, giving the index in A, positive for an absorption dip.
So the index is -3.2 A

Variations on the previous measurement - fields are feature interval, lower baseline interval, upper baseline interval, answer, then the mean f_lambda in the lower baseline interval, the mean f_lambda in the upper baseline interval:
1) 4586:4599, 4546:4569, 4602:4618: 0.6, 30.8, 31.9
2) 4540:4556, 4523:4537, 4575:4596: -1.5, 25.6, 30.5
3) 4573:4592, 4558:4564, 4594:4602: -0.1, 31.9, 29.8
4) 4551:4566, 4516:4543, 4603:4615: -0.9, 27.6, 32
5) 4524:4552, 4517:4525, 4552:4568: 2.4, 29.5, 31.2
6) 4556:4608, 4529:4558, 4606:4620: -0.5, 28.6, 32.4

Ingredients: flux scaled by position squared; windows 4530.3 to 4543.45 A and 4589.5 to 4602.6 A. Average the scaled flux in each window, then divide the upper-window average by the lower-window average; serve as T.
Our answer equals 1.11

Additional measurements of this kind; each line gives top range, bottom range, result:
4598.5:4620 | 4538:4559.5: 1.08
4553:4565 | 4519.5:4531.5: 1.17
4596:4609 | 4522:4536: 1.23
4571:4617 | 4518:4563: 1.10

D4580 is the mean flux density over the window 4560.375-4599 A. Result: 30.9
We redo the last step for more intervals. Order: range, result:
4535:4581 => 30.6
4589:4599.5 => 29.9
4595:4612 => 31.1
